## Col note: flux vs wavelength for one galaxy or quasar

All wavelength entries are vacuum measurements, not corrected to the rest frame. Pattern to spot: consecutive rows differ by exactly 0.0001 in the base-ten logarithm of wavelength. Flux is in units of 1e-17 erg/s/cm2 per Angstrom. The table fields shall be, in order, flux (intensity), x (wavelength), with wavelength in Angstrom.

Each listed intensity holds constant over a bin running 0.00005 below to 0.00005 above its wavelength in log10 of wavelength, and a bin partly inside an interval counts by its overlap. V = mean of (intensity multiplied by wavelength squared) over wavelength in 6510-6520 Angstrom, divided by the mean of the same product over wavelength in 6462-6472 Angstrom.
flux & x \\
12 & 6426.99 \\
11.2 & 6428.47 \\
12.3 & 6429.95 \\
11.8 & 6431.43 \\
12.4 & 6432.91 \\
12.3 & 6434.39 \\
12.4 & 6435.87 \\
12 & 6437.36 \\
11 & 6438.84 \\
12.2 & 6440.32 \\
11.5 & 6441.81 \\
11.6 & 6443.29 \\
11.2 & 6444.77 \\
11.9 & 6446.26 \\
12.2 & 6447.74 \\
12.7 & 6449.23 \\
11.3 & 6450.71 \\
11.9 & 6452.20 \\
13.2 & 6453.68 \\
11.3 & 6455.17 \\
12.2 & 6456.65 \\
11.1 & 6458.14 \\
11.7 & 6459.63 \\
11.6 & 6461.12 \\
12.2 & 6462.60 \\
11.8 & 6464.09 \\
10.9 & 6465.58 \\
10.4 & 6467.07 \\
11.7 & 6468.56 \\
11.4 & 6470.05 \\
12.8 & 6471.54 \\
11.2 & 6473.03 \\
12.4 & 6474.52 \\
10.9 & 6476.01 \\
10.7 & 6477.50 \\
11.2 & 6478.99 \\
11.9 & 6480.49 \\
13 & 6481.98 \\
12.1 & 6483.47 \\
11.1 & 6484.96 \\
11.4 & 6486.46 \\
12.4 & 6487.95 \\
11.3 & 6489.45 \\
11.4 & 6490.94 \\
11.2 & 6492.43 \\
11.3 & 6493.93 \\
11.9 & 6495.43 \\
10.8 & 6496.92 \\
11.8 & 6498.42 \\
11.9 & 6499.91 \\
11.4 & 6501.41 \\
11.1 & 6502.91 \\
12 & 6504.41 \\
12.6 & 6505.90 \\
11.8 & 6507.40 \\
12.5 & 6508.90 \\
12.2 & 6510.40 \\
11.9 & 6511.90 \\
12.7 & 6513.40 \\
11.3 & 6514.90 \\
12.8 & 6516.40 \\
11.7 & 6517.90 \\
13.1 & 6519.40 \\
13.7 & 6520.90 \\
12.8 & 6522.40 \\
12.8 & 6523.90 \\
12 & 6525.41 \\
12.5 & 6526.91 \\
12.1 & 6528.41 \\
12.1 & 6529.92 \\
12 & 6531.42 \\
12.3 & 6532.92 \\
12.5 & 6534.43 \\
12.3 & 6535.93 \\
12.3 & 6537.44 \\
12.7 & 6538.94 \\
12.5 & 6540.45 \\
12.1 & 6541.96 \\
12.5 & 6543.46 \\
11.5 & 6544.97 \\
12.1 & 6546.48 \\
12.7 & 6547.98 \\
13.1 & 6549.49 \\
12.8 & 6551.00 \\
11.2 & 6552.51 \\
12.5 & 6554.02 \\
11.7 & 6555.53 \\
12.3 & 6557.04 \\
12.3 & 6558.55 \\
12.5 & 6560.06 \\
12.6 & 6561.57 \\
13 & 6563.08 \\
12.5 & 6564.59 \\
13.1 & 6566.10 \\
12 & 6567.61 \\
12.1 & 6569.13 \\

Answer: 1.1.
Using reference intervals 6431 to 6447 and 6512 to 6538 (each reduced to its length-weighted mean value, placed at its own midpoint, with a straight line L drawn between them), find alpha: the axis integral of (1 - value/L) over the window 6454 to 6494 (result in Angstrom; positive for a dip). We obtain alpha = 1.6 Angstrom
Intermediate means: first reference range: 11.8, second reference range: 12.4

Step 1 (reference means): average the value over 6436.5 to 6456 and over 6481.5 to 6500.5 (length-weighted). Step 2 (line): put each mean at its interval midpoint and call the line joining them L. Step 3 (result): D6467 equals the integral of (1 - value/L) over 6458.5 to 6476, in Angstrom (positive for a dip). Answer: 0.2 Angstrom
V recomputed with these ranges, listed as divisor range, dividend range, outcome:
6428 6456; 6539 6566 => 1.07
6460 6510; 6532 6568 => 1.08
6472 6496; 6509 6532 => 1.08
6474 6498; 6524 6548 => 1.08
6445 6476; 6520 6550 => 1.08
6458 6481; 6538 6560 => 1.10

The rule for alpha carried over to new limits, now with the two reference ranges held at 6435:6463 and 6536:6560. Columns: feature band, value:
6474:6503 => 1.1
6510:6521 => -0.2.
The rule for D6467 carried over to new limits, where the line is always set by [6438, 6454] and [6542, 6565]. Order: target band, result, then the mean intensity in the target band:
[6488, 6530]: 0.39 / 12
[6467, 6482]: 0.50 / 11.6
